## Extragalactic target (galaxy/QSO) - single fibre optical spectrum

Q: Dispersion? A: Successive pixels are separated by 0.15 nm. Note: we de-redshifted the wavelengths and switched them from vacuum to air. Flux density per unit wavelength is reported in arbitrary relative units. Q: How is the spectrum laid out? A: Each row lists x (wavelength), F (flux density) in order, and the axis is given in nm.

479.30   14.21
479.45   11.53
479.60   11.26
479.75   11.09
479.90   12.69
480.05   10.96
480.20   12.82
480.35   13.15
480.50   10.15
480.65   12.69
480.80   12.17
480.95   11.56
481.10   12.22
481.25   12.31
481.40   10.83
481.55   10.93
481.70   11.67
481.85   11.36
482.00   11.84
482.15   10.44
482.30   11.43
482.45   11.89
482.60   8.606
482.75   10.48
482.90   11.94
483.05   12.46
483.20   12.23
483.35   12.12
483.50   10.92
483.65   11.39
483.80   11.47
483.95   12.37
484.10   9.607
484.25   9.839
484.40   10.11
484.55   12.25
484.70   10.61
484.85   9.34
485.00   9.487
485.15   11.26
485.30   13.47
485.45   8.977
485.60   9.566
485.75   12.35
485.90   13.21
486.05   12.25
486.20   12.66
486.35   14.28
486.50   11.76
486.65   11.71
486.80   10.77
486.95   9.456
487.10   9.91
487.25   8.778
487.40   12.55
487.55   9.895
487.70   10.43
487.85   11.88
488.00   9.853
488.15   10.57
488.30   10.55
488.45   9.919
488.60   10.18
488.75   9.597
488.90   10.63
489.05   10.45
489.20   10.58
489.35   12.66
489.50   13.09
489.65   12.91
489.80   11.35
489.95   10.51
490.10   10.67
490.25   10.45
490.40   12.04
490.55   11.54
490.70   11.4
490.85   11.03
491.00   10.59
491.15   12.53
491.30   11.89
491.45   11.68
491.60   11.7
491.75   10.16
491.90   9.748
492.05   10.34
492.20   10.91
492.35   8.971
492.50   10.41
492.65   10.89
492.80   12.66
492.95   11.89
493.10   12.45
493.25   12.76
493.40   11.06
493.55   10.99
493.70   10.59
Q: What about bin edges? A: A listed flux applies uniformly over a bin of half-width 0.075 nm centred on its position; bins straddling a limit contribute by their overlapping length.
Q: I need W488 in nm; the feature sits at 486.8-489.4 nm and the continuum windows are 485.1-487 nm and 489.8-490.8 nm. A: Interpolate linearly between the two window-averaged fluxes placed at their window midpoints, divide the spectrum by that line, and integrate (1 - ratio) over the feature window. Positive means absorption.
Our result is 0.22 nm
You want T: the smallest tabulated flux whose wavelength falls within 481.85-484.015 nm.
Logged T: 8.606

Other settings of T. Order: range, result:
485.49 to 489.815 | 8.778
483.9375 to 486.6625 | 8.977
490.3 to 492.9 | 8.971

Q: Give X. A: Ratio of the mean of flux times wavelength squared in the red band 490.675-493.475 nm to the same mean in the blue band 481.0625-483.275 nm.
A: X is 1.0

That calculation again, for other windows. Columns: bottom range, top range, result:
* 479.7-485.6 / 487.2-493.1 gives 1.01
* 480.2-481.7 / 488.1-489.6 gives 0.95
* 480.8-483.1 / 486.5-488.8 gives 0.94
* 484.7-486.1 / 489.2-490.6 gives 1.07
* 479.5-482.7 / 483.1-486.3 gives 0.99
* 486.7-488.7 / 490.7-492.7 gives 1.06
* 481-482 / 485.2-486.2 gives 1.03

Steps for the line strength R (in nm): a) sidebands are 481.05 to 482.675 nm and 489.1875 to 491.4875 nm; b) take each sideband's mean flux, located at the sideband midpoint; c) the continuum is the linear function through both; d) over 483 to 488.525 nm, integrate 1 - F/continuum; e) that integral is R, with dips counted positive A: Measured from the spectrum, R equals 0.15 nm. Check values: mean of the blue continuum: 11.2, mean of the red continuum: 11.6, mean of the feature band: 11.1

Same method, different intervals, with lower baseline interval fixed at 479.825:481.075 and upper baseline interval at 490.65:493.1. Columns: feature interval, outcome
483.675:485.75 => 0.170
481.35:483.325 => 0.101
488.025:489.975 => 0.059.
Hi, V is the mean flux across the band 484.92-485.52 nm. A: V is 10.8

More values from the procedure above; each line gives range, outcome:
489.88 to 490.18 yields 10.6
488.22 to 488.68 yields 10.2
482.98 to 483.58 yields 11.9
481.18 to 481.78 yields 11.4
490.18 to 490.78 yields 11.4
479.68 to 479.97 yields 11.9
